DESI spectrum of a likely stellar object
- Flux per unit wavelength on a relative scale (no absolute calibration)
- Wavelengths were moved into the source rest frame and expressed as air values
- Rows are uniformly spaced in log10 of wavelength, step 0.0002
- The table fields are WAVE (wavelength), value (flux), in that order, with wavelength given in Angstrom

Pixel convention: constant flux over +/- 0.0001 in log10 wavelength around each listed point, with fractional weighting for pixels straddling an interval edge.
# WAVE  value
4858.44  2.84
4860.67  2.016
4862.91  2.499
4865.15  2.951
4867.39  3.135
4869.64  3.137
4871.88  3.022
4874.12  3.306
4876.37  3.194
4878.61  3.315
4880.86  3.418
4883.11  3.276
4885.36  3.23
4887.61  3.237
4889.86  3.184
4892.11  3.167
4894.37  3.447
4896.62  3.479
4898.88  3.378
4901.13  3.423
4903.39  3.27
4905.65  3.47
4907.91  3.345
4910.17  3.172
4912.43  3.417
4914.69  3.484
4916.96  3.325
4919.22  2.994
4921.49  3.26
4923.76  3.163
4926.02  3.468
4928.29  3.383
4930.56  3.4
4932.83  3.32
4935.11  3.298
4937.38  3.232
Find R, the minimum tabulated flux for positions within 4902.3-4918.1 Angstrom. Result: 3.172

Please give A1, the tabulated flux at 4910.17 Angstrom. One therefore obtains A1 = 3.172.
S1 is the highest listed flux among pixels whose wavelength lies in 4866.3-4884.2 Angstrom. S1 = 3.418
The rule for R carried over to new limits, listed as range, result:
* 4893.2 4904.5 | 3.27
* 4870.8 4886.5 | 3.022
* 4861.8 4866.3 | 2.499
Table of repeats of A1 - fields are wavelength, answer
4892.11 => 3.167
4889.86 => 3.184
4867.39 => 3.135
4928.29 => 3.383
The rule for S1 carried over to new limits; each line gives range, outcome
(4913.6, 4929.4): 3.484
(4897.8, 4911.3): 3.47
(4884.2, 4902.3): 3.479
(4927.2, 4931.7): 3.4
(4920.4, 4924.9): 3.26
